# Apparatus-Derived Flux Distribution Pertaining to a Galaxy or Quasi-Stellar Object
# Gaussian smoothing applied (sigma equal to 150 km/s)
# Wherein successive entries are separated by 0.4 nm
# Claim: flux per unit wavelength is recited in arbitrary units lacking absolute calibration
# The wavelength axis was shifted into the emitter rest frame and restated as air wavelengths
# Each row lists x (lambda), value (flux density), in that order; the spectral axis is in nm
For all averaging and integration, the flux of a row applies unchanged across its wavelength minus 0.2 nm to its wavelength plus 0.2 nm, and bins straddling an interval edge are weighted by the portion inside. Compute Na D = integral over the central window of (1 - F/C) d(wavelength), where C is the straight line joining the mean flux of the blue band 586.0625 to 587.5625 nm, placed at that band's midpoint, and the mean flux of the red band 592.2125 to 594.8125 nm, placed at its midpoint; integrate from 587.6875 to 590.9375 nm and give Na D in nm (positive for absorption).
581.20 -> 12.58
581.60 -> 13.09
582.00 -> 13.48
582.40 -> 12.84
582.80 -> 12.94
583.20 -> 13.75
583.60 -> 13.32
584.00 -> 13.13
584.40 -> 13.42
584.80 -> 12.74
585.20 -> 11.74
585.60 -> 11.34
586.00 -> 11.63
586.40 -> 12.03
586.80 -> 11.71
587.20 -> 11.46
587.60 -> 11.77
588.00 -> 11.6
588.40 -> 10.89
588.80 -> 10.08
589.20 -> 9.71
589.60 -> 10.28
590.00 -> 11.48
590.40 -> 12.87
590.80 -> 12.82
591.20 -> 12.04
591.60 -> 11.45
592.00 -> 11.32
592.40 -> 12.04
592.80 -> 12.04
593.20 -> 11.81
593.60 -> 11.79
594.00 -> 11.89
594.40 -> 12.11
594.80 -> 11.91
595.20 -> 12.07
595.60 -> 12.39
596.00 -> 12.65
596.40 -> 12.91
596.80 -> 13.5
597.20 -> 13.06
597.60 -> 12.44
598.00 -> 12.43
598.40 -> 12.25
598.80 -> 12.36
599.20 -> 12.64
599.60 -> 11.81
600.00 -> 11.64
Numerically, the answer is 0.17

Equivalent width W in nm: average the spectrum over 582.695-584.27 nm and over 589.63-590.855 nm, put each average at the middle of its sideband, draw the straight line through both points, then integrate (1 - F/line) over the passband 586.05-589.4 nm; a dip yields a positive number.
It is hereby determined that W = 0.36 nm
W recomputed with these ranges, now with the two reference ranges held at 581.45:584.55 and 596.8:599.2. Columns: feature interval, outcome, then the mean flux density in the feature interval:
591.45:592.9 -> 0.13 nm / 11.7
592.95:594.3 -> 0.10 nm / 11.9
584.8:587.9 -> 0.32 nm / 11.7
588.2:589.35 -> 0.24 nm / 10.2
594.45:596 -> 0.06 nm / 12.2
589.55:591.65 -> 0.16 nm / 12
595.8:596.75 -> -0.02 nm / 12.9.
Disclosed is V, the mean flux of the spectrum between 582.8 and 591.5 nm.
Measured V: 11.9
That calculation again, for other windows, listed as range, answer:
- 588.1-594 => 11.5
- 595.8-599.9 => 12.6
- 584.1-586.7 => 12.2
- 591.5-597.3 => 12.2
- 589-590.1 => 10.4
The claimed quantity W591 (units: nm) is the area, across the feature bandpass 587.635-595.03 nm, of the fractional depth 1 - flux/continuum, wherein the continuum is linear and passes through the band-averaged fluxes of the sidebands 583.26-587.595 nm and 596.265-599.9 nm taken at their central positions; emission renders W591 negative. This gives 0.50 nm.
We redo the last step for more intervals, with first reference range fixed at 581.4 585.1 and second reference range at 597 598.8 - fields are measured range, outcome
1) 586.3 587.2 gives 0.09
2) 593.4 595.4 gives 0.11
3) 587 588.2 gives 0.13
